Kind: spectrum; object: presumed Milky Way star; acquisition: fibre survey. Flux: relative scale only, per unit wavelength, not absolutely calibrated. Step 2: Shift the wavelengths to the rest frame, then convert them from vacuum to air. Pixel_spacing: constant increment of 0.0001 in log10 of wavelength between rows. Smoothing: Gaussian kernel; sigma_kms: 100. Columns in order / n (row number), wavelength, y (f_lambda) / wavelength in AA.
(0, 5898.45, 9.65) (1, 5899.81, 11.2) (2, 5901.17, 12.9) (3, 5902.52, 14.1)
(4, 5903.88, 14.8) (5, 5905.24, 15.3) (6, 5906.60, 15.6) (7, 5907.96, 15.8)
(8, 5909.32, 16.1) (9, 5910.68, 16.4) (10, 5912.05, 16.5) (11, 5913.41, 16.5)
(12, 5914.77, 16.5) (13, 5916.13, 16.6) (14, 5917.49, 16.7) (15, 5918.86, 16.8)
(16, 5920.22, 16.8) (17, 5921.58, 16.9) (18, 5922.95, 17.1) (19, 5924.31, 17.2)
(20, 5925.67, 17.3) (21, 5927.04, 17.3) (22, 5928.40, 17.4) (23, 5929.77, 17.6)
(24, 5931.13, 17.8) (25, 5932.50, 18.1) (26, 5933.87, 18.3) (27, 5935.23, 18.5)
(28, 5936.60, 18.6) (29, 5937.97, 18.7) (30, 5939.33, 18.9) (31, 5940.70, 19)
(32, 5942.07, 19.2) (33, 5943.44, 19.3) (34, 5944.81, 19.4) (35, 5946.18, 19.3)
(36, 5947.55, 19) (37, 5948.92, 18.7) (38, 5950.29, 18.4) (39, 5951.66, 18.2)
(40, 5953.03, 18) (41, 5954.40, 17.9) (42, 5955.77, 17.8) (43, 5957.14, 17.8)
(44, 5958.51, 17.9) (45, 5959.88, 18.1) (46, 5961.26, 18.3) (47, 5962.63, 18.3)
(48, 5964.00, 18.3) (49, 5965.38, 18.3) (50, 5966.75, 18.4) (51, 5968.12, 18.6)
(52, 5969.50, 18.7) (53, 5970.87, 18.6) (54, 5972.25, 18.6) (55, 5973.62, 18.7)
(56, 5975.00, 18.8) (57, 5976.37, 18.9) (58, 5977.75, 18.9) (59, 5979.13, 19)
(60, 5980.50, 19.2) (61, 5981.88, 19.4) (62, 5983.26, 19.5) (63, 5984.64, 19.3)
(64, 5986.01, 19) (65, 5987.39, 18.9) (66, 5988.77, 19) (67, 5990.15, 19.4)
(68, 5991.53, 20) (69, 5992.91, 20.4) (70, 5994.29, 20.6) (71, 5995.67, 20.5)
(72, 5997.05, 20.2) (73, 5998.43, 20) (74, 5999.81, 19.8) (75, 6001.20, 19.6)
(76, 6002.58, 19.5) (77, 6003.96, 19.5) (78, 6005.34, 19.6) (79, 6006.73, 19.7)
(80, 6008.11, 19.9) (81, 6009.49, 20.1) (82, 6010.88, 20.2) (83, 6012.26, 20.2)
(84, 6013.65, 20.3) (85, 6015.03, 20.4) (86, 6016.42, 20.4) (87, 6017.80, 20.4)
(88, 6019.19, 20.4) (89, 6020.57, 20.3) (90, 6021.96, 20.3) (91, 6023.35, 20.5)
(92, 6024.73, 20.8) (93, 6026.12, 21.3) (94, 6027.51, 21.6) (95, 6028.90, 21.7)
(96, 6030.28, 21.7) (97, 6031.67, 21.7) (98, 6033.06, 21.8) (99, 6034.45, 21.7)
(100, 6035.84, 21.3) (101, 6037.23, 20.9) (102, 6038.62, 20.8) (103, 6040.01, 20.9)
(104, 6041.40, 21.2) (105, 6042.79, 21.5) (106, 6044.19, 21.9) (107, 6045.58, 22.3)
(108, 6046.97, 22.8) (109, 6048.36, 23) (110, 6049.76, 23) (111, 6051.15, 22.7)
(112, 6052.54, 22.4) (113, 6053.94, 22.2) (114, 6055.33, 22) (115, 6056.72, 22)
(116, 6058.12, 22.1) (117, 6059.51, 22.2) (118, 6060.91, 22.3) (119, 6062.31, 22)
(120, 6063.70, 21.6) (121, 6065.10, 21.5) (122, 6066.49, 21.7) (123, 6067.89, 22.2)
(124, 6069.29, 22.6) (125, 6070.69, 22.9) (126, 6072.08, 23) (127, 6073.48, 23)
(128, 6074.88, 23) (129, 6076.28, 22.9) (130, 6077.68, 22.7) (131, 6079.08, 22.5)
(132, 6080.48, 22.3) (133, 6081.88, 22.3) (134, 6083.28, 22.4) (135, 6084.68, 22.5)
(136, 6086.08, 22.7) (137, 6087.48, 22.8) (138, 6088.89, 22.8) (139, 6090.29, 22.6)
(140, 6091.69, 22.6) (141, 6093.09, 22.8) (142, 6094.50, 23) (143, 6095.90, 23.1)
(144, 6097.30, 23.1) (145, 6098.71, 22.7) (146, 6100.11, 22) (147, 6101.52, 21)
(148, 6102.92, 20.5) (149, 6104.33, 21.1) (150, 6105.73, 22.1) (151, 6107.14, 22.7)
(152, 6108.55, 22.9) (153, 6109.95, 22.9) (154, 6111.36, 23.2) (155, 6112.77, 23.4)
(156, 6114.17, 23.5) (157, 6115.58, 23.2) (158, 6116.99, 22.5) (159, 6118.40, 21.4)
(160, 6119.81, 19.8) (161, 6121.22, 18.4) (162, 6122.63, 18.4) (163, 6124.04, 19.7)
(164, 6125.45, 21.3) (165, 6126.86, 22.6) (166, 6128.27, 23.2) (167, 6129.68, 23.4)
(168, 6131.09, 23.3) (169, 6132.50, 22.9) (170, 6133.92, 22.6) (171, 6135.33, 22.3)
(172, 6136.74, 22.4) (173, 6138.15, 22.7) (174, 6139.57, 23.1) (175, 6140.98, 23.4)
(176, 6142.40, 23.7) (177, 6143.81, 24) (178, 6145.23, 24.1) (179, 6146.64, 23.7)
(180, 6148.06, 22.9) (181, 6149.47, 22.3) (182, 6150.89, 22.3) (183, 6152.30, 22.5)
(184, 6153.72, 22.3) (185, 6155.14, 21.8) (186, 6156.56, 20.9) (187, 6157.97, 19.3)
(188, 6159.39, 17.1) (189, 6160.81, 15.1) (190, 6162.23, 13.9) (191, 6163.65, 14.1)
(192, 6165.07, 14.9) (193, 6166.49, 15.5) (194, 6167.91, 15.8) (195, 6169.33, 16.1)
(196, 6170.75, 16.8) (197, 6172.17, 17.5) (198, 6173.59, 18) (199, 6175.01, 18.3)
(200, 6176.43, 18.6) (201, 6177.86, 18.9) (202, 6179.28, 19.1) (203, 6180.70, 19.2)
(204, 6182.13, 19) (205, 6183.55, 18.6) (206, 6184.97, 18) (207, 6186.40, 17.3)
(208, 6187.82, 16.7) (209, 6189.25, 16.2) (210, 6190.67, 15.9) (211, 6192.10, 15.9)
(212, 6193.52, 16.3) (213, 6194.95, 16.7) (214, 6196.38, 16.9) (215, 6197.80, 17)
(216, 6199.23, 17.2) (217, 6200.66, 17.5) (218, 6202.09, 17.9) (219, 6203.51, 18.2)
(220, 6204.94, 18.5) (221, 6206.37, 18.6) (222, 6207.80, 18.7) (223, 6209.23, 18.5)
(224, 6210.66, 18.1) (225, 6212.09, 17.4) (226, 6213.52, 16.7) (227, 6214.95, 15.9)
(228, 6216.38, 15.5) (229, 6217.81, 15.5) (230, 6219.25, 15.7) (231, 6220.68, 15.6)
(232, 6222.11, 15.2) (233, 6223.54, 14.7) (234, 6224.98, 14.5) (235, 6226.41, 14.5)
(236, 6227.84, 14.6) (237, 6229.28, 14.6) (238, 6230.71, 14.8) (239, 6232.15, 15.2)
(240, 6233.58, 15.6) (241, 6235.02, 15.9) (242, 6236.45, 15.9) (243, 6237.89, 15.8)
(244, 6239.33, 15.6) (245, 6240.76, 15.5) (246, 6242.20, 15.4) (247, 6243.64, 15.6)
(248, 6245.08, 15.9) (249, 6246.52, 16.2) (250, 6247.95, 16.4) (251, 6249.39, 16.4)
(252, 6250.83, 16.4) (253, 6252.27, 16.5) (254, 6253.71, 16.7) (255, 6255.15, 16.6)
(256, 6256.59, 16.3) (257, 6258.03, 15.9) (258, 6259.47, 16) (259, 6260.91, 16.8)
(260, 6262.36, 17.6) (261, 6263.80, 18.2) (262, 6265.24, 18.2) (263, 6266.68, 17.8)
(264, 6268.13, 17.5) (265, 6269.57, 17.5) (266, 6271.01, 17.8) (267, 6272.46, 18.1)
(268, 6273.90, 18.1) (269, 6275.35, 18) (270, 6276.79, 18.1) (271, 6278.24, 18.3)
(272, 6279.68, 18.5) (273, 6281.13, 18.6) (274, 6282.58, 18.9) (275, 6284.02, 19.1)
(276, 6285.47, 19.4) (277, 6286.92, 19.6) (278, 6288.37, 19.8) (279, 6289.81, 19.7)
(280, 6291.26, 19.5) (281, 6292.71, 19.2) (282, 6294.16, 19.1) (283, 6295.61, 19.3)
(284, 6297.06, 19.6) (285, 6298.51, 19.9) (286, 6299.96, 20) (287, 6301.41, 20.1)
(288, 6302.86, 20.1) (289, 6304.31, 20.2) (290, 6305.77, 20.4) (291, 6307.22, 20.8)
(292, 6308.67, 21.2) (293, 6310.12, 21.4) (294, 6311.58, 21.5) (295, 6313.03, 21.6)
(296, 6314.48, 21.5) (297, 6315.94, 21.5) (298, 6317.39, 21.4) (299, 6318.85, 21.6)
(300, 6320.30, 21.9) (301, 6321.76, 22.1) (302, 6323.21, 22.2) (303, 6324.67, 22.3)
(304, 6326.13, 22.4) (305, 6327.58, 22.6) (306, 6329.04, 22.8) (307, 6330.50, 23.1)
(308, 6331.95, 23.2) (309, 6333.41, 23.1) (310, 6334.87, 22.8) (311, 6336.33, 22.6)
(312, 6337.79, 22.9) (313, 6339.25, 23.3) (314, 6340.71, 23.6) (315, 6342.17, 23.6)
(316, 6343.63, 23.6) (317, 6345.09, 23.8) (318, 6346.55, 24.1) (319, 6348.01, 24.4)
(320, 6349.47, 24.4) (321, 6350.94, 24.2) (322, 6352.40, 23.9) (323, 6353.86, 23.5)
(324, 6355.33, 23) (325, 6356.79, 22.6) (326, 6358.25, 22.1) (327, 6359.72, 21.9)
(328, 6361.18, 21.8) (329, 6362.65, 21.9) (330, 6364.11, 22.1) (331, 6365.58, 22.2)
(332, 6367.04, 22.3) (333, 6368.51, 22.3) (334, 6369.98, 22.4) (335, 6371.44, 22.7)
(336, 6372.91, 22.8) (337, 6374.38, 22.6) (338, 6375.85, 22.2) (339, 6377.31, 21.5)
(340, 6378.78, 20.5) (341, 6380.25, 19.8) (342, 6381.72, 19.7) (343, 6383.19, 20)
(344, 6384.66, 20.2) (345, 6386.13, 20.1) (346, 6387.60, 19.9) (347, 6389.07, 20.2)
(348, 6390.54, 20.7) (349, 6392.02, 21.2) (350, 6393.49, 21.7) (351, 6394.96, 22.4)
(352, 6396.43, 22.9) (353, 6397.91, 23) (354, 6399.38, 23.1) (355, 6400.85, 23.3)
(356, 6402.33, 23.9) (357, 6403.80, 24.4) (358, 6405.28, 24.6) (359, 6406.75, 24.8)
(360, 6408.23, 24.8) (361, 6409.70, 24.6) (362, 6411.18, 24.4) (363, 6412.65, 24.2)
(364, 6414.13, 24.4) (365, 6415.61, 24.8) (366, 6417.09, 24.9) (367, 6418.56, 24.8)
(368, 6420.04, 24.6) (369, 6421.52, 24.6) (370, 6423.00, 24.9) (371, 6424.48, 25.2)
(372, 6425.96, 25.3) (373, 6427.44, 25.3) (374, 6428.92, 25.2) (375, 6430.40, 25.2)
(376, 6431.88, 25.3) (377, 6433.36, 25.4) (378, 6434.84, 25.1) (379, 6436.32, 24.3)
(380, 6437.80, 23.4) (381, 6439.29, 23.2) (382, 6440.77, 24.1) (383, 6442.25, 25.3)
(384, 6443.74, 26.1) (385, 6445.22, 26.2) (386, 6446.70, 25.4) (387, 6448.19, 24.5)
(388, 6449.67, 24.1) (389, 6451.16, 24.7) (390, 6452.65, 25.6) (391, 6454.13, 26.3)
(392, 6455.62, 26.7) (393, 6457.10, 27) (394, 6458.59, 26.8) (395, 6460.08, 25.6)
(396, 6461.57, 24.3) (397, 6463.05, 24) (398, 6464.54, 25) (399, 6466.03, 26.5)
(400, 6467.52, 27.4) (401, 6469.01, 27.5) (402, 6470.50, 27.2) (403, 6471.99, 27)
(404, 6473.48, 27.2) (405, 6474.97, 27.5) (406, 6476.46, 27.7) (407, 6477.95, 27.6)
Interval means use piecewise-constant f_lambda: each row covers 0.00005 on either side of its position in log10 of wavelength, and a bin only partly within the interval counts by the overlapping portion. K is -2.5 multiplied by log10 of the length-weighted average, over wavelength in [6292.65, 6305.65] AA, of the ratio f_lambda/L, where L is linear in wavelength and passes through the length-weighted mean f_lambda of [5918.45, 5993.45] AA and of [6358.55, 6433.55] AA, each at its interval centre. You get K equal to 0.12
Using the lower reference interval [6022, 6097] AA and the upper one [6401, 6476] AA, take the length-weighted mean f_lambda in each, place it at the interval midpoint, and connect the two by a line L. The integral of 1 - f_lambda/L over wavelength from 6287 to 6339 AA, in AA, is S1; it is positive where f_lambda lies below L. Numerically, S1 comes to 6.4 AA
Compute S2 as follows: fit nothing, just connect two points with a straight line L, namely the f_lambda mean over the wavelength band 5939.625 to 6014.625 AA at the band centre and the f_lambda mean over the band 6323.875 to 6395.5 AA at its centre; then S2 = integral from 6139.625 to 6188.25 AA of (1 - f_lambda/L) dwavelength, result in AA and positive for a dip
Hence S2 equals 3.4 AA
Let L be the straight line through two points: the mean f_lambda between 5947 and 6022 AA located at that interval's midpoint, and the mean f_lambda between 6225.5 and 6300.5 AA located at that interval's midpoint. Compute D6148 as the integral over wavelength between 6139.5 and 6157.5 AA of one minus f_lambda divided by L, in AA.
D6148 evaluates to -4.7 AA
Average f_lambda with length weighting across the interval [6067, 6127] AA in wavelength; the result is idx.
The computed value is 22.2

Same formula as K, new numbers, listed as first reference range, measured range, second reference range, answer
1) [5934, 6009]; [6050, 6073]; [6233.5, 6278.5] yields -0.212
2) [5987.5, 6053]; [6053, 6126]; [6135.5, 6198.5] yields -0.114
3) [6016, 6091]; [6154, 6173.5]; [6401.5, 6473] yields 0.323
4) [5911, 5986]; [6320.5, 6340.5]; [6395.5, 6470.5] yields 0.038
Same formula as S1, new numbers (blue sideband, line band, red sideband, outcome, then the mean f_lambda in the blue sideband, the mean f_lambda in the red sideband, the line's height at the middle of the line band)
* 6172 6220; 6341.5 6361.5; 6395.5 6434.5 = -0.80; 17.5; 24.5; 22.5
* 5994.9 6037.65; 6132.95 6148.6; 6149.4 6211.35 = -3.95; 20.5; 17.9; 18.5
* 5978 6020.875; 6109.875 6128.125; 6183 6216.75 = -3.25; 19.8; 17.3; 18.3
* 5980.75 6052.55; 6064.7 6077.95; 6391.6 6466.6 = -0.87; 20.6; 24.7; 21.2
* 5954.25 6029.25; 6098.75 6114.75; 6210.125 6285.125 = -3.64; 19.5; 16.6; 18.2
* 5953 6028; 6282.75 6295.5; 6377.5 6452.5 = 1.70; 19.4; 23.6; 22.4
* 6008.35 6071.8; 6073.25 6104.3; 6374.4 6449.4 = -1.00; 21.5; 23.5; 21.8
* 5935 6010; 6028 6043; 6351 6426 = -1.37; 19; 22.8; 19.6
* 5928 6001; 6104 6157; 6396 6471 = -3.40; 18.8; 25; 21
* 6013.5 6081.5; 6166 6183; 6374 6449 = 3.51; 21.8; 23.5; 22.4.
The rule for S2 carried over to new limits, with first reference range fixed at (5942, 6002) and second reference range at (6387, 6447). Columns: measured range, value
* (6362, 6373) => 0.56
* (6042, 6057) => -1.89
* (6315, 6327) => 0.55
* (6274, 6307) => 4.80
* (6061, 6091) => -3.45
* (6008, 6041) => -2.15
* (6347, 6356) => -0.23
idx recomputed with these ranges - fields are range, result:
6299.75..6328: 21.4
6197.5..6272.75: 16.5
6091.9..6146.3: 22.3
